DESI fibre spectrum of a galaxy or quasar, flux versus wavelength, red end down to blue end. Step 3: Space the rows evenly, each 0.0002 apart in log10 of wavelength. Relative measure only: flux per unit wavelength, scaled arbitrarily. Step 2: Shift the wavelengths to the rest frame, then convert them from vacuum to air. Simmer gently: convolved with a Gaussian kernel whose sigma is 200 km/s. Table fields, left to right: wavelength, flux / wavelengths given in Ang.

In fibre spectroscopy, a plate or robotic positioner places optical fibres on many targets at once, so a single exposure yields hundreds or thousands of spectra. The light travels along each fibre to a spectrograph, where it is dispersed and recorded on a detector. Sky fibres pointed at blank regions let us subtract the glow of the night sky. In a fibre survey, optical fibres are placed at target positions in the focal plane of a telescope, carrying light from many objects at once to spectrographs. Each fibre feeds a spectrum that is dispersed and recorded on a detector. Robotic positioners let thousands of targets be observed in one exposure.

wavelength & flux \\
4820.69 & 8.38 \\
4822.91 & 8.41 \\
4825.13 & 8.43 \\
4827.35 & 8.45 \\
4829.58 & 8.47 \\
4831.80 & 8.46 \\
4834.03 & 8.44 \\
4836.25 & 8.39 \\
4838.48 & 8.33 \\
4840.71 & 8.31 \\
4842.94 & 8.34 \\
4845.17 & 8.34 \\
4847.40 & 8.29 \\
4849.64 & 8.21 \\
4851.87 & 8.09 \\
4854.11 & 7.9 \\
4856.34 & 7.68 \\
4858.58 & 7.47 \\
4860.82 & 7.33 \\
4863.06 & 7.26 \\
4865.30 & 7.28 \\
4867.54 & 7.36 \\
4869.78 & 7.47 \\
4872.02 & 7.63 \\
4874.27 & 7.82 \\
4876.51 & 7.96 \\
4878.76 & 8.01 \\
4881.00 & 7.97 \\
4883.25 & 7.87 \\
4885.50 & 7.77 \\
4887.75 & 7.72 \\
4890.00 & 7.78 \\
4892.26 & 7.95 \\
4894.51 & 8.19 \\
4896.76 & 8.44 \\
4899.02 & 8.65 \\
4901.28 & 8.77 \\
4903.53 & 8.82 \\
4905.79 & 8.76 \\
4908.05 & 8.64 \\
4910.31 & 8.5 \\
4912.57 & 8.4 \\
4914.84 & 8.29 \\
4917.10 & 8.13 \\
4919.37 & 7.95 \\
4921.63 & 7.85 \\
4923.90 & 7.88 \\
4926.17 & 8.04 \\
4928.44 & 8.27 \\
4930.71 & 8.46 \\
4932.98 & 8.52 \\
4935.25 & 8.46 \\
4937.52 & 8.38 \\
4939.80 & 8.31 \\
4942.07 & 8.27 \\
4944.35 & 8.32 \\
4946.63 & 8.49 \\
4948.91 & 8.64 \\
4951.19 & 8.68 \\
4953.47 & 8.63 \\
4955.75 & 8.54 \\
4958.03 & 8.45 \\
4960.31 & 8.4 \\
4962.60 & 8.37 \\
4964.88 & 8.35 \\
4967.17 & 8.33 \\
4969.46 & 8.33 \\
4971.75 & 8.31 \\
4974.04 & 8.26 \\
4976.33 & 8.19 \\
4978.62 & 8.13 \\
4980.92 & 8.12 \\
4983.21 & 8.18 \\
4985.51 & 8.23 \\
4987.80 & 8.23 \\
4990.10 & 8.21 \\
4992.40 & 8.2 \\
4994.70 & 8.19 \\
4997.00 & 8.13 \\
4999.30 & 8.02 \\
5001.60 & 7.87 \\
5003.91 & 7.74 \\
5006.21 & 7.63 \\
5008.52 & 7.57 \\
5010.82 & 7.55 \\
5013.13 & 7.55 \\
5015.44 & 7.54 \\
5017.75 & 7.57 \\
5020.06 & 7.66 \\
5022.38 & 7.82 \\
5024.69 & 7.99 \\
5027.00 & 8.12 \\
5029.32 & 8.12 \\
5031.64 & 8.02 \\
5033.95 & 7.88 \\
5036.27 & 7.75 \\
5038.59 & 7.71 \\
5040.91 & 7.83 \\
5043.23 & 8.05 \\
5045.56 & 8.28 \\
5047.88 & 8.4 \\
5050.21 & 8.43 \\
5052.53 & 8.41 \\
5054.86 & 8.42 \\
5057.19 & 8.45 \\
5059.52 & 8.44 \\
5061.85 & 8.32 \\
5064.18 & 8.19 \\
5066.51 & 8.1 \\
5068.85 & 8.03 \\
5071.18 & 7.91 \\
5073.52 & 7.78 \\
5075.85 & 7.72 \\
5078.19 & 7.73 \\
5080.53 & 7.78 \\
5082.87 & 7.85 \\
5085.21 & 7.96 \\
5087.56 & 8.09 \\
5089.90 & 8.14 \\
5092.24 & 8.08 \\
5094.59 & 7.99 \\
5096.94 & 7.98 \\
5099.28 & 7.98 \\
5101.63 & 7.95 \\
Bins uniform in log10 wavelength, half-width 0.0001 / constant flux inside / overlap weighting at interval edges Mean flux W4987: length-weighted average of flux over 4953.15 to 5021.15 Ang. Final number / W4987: 8.08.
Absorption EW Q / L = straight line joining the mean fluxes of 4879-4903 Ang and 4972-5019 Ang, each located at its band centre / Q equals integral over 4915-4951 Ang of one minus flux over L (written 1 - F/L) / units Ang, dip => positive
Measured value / -0.96 Ang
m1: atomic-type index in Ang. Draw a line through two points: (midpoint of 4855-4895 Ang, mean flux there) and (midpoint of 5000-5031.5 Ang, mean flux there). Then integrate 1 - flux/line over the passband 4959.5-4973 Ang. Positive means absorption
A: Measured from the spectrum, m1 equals -1.07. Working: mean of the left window 7.69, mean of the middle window 8.34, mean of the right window 7.76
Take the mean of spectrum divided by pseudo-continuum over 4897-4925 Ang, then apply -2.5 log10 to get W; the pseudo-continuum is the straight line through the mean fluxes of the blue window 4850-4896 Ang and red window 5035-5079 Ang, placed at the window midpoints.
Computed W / -0.077 mag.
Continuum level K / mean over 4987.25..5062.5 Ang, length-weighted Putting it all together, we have 8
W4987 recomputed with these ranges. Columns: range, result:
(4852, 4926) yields 7.99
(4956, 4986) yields 8.29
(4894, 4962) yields 8.41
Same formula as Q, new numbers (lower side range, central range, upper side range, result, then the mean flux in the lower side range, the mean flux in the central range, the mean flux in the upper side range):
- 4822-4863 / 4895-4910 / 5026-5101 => -1.0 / 8.16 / 8.65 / 8.06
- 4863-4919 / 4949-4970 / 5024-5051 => -1.1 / 8.07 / 8.47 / 8.04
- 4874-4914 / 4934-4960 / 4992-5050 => -1.2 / 8.23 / 8.47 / 7.89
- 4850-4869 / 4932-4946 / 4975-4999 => -0.8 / 7.57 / 8.38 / 8.18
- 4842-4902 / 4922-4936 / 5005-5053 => -0.6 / 7.9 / 8.24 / 7.89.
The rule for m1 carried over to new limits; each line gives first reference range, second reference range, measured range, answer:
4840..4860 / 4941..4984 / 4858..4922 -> 1.2 Ang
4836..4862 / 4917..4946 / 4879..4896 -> 0.5 Ang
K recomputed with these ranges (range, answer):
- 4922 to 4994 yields 8.32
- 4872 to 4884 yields 7.9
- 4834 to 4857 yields 8.21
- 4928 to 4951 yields 8.43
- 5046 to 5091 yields 8.12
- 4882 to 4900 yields 8.04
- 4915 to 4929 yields 8.03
